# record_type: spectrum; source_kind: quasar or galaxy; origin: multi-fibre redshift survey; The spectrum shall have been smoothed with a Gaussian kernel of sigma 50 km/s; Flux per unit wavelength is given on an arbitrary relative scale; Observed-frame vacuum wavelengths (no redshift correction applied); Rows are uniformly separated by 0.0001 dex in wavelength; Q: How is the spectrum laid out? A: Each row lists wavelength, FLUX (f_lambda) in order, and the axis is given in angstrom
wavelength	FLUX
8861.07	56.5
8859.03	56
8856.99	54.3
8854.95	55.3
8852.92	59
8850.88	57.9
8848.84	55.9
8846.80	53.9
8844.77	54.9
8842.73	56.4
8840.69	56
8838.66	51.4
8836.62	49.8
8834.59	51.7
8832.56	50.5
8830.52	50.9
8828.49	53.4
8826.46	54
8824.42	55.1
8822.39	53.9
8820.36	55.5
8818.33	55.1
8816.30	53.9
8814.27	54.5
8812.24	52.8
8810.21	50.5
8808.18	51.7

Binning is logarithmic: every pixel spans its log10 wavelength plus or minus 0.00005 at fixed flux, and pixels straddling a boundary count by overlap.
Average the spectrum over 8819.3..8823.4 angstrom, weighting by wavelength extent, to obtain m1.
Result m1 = 54.7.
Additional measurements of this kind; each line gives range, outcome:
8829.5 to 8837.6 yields 50.8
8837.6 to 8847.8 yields 54.5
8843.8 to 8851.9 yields 55.7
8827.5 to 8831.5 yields 52.2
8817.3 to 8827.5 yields 54.7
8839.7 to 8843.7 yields 56.1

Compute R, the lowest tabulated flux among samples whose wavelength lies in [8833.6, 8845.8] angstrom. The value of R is 49.8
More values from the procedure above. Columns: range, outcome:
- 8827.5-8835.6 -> 50.5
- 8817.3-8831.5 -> 50.9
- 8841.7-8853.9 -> 53.9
